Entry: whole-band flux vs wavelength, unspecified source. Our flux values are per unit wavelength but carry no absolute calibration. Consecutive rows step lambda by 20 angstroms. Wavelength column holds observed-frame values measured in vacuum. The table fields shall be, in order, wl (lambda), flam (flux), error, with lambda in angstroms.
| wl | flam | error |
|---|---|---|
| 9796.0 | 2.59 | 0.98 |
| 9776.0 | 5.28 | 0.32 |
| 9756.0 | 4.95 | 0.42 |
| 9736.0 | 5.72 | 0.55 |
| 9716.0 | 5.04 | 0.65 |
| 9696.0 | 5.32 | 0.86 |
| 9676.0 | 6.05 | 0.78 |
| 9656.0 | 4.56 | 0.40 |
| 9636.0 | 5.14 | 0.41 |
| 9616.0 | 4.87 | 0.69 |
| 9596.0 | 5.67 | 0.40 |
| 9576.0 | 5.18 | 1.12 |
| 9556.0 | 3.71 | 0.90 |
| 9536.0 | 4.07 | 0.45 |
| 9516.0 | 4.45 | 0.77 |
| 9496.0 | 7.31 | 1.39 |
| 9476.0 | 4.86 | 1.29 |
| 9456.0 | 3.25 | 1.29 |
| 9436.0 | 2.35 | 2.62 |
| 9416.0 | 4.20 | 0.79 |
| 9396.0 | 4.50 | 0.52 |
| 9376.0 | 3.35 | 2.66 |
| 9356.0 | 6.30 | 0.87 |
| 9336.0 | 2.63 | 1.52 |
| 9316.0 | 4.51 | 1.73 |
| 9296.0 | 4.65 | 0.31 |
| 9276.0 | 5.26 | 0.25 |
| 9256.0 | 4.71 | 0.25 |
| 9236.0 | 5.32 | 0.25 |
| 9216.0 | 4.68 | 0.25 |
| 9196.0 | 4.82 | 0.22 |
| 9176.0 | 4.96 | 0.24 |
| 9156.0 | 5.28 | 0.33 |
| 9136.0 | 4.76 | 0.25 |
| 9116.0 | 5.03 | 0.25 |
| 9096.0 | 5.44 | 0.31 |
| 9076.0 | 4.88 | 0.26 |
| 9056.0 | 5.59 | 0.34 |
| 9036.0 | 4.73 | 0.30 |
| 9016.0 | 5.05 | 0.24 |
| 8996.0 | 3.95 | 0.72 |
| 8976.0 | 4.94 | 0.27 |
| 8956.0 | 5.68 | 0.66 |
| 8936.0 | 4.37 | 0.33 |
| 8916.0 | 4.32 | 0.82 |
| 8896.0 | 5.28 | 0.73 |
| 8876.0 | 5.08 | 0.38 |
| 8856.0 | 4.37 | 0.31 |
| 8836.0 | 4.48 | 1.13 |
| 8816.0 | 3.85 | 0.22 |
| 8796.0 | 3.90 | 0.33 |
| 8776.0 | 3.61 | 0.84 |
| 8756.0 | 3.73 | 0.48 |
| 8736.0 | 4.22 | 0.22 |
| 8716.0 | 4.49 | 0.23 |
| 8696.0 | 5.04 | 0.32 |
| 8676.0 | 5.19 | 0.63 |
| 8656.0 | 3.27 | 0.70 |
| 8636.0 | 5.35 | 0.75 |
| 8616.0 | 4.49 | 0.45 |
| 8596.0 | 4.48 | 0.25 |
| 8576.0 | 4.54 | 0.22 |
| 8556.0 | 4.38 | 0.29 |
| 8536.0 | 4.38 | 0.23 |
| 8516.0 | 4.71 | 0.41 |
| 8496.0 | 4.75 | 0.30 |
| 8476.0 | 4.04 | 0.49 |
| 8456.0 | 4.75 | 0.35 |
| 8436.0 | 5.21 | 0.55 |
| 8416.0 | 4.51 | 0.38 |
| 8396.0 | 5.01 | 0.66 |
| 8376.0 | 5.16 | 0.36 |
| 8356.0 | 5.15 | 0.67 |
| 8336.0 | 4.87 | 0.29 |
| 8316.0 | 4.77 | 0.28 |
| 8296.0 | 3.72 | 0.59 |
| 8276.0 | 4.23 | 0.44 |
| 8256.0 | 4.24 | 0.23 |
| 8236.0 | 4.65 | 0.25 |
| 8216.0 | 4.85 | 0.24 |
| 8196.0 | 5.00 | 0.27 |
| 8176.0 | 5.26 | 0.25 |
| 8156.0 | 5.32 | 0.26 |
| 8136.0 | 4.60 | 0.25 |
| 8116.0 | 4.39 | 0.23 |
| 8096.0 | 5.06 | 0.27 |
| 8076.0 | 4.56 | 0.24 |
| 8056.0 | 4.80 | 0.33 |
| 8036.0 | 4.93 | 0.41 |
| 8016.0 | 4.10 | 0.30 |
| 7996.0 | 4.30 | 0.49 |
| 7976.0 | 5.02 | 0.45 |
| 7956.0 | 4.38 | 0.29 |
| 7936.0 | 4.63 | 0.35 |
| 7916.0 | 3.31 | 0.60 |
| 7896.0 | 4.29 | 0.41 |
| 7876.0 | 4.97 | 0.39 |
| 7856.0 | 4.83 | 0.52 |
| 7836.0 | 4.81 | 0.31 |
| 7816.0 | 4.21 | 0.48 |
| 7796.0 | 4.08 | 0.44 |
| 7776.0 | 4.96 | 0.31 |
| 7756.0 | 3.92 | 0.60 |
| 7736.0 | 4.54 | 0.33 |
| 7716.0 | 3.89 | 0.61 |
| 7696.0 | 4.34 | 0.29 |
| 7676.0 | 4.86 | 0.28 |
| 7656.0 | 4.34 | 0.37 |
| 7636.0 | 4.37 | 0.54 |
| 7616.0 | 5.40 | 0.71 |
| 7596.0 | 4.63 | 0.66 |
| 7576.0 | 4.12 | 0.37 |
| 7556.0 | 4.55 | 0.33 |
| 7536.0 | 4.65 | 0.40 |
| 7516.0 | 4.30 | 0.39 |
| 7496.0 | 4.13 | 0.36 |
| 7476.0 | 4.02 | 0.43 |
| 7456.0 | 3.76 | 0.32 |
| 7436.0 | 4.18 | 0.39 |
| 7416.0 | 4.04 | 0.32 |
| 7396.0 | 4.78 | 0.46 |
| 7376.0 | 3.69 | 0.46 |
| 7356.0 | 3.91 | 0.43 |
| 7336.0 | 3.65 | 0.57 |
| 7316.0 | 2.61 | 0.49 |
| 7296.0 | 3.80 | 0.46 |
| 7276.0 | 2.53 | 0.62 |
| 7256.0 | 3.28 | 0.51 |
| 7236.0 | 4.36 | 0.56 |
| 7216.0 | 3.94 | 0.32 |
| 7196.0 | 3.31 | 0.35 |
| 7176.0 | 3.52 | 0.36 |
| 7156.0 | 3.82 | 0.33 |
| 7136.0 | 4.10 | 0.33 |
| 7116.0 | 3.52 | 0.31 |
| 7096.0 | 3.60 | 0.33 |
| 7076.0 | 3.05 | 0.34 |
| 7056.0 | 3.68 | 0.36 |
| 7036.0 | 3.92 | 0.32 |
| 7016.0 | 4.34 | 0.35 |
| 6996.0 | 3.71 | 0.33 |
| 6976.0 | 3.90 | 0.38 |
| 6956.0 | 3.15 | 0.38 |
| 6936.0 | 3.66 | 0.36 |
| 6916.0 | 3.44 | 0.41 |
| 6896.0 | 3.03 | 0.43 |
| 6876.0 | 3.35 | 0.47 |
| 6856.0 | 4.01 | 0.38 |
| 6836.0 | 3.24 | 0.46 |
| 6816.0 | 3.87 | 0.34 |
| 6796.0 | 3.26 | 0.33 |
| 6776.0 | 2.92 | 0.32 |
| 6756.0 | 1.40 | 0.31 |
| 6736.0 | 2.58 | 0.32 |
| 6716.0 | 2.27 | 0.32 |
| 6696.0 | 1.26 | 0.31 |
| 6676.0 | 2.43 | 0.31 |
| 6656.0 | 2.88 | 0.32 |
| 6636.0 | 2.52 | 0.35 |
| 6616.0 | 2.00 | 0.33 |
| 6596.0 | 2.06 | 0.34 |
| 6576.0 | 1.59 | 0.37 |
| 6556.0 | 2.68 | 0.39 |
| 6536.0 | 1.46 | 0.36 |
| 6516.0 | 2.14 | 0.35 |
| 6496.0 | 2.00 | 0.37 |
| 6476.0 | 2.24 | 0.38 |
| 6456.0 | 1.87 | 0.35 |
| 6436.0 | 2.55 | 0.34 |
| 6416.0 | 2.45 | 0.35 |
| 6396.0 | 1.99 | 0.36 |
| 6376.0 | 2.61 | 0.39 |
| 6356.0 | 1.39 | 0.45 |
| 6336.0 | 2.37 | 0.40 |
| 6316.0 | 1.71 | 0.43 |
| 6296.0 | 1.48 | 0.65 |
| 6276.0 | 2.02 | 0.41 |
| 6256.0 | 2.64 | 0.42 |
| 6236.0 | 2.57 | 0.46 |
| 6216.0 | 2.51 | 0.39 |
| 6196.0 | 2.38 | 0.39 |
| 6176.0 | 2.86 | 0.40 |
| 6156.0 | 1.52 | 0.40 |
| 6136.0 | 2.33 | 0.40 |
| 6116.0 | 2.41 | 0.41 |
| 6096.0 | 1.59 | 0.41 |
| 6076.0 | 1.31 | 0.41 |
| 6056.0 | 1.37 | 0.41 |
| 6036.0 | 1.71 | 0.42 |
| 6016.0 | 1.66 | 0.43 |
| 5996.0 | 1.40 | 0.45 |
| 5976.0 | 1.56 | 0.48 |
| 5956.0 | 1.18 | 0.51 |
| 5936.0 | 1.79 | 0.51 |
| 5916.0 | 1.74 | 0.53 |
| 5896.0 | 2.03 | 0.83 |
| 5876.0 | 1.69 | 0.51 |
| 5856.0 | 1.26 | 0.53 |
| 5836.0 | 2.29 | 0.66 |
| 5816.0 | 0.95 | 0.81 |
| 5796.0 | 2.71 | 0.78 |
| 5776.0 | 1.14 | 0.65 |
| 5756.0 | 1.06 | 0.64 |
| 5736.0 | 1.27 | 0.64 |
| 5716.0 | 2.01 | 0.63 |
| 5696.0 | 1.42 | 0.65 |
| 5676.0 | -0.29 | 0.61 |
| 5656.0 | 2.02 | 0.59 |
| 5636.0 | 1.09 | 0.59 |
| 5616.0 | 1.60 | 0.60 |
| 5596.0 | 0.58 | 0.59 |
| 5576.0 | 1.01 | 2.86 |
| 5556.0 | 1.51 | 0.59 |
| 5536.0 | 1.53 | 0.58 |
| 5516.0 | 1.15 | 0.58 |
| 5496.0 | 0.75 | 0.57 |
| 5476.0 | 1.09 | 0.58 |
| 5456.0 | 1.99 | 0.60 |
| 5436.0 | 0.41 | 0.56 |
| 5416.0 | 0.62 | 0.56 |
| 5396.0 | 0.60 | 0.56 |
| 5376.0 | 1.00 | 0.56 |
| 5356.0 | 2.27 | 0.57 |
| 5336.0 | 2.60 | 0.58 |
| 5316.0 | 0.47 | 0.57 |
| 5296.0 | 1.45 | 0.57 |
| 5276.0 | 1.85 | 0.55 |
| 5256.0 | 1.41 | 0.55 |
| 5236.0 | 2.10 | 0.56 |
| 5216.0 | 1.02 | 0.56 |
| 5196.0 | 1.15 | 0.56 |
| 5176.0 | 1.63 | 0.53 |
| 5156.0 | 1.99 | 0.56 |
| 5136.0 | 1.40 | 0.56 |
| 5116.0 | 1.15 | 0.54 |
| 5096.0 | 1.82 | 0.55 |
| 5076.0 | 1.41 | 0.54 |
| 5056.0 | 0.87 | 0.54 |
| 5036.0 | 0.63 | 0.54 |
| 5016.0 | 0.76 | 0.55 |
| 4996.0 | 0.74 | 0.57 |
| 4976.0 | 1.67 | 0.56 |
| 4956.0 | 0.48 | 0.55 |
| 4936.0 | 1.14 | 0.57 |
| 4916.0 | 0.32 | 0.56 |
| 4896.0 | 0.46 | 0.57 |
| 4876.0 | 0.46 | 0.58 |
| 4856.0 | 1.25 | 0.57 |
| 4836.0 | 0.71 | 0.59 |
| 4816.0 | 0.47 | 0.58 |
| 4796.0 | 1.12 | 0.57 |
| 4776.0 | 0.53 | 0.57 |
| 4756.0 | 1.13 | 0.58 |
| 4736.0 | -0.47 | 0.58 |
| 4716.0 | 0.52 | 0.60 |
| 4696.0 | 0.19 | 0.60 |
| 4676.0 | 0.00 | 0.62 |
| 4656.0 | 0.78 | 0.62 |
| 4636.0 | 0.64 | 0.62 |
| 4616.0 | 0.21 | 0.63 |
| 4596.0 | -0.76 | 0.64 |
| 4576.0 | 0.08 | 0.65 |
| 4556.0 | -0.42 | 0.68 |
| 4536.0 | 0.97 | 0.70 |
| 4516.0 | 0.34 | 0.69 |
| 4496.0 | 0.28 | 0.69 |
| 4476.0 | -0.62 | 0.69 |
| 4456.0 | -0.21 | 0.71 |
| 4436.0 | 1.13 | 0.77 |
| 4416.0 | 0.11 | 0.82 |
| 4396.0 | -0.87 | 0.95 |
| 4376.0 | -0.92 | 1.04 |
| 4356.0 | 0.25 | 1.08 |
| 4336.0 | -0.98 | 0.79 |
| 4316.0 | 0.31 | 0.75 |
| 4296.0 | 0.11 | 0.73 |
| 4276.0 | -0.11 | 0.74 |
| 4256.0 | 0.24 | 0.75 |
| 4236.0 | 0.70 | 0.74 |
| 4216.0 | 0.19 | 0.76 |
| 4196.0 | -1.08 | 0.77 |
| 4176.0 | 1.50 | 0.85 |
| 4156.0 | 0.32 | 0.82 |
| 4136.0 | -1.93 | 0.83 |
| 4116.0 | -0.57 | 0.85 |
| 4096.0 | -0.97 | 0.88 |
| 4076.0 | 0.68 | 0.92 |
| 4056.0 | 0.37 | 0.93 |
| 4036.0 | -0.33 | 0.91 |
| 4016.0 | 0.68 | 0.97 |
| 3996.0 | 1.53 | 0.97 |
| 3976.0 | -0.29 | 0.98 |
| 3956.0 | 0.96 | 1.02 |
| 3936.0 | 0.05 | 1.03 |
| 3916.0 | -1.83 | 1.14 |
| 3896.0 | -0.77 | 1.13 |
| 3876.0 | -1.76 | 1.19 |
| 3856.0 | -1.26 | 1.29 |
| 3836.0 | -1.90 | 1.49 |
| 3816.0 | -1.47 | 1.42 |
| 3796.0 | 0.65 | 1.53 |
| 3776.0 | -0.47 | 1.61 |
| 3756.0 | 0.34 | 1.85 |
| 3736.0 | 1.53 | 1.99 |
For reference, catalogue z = 0.70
